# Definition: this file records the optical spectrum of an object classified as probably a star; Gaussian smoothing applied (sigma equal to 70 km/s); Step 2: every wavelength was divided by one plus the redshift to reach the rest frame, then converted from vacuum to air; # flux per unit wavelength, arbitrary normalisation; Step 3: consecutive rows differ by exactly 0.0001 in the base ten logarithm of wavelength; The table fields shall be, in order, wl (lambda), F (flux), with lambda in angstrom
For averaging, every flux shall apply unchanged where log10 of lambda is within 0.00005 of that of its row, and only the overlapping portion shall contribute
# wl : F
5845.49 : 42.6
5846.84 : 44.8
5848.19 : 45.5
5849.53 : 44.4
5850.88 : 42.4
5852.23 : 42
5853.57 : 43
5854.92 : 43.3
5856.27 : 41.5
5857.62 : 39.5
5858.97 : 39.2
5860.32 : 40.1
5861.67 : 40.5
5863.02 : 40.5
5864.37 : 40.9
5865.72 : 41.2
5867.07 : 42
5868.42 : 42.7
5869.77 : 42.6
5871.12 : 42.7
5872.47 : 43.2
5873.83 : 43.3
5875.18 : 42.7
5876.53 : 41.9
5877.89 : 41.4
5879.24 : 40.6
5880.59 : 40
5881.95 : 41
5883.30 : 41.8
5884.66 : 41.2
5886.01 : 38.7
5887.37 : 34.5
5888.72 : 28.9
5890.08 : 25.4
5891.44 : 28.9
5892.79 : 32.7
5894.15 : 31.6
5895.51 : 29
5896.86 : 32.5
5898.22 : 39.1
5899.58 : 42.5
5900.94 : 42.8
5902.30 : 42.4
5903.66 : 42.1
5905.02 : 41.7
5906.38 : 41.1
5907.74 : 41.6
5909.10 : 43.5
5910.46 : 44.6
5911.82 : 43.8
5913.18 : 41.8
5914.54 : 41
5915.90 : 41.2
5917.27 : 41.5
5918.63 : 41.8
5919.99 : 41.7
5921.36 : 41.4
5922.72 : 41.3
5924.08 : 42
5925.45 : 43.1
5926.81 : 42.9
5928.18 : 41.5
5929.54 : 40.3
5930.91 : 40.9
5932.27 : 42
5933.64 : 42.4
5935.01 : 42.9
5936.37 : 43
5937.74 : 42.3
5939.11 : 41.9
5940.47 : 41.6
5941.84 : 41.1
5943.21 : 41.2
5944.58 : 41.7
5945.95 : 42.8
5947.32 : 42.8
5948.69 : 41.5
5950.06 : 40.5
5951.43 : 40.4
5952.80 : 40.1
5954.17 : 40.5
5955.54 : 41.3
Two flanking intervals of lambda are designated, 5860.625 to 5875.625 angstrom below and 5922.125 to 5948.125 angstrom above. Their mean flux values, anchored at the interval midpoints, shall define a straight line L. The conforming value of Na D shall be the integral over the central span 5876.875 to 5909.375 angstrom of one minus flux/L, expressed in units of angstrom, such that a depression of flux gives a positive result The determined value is 3.3 angstrom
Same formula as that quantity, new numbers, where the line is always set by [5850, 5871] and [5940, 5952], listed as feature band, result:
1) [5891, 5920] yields 1.4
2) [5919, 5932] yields -0.1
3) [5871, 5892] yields 1.5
